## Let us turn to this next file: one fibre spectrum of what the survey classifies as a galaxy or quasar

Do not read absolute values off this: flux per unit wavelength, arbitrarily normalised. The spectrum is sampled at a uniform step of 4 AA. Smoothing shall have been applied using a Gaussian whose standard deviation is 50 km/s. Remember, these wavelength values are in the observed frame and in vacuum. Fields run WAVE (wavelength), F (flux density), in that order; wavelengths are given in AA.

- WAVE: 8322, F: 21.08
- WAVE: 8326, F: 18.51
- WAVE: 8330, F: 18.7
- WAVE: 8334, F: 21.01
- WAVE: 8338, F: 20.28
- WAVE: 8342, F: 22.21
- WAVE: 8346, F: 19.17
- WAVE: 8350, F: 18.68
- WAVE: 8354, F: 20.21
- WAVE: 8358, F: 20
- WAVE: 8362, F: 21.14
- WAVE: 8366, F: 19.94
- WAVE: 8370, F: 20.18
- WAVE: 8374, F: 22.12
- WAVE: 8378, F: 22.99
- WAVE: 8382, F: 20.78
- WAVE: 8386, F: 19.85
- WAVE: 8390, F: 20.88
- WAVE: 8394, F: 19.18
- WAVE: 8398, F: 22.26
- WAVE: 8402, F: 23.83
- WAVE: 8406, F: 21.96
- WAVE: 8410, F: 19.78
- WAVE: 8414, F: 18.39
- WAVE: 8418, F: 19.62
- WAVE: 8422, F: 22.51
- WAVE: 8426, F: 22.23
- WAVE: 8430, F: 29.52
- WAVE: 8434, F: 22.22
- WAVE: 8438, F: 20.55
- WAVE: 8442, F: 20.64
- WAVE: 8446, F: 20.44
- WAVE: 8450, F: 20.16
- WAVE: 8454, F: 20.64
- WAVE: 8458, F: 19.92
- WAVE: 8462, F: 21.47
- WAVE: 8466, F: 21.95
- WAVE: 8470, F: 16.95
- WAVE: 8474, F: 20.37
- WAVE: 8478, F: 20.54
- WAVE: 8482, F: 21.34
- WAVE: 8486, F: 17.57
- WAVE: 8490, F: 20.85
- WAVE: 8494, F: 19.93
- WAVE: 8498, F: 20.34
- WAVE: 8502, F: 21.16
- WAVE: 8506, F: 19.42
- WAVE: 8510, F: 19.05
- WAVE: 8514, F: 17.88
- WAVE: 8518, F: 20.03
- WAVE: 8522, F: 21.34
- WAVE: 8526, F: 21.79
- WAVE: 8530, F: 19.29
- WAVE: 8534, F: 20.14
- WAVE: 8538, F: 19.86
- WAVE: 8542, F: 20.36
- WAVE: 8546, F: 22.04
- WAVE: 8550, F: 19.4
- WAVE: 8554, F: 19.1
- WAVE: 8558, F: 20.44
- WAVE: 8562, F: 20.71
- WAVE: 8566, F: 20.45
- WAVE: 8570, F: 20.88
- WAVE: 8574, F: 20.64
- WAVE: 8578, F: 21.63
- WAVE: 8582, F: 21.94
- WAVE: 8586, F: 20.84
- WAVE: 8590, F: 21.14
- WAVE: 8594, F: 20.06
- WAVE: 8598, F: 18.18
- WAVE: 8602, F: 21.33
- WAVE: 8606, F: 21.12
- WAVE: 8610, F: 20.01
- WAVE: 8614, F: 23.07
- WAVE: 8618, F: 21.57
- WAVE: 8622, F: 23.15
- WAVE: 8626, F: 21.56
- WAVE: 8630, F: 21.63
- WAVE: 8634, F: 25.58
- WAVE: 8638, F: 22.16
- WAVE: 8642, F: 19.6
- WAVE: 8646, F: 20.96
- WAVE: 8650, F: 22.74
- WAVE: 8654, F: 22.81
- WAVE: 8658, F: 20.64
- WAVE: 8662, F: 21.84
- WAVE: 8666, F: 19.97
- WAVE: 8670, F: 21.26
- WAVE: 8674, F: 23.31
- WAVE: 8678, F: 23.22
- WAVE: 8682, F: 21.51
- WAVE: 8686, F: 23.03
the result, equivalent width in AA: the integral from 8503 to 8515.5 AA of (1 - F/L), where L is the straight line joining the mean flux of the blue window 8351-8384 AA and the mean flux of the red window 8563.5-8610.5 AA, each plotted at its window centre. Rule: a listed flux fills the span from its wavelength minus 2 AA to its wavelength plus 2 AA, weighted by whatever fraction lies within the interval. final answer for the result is 1.05 AA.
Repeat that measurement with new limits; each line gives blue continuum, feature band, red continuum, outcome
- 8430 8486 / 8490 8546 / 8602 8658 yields 2.7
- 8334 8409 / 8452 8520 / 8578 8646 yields 3.7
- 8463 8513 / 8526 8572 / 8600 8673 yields 0.8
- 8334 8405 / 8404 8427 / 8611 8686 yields 0.4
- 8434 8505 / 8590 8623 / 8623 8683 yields 0.8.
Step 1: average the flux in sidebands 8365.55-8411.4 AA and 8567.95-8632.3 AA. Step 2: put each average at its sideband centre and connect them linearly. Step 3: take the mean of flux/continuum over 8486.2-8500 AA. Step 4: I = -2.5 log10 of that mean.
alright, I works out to 0.06 mag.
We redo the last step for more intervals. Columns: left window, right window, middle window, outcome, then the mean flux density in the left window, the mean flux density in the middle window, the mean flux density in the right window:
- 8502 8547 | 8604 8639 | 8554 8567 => 0.03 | 20.1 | 20.3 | 22.2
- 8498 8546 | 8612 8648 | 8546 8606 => 0.03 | 20.1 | 20.6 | 22.1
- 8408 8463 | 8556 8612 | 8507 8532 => 0.06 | 21.3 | 19.9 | 20.7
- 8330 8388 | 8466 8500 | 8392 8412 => -0.06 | 20.5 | 21.4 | 19.9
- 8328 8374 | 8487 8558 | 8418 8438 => -0.16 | 20.2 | 23.3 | 20.1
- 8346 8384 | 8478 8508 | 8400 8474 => -0.05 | 20.6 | 21.2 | 20.1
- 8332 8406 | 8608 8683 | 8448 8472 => 0.05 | 20.8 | 20.2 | 21.9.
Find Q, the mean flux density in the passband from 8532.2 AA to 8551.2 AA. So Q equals 20.4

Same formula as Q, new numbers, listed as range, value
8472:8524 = 20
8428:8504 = 20.9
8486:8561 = 20.1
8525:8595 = 20.6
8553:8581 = 20.7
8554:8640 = 21.3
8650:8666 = 21.7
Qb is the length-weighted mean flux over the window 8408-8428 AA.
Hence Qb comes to 20.5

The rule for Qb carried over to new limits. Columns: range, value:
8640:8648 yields 20.3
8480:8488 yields 19.5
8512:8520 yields 19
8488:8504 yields 20.6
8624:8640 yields 22.7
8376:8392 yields 21.1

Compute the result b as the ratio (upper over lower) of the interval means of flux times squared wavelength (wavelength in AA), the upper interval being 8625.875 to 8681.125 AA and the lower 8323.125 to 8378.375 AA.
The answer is 1.2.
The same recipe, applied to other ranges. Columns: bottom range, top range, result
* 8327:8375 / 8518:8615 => 1.07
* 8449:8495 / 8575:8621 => 1.08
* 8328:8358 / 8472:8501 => 1.04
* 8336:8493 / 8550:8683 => 1.07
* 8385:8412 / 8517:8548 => 1.01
